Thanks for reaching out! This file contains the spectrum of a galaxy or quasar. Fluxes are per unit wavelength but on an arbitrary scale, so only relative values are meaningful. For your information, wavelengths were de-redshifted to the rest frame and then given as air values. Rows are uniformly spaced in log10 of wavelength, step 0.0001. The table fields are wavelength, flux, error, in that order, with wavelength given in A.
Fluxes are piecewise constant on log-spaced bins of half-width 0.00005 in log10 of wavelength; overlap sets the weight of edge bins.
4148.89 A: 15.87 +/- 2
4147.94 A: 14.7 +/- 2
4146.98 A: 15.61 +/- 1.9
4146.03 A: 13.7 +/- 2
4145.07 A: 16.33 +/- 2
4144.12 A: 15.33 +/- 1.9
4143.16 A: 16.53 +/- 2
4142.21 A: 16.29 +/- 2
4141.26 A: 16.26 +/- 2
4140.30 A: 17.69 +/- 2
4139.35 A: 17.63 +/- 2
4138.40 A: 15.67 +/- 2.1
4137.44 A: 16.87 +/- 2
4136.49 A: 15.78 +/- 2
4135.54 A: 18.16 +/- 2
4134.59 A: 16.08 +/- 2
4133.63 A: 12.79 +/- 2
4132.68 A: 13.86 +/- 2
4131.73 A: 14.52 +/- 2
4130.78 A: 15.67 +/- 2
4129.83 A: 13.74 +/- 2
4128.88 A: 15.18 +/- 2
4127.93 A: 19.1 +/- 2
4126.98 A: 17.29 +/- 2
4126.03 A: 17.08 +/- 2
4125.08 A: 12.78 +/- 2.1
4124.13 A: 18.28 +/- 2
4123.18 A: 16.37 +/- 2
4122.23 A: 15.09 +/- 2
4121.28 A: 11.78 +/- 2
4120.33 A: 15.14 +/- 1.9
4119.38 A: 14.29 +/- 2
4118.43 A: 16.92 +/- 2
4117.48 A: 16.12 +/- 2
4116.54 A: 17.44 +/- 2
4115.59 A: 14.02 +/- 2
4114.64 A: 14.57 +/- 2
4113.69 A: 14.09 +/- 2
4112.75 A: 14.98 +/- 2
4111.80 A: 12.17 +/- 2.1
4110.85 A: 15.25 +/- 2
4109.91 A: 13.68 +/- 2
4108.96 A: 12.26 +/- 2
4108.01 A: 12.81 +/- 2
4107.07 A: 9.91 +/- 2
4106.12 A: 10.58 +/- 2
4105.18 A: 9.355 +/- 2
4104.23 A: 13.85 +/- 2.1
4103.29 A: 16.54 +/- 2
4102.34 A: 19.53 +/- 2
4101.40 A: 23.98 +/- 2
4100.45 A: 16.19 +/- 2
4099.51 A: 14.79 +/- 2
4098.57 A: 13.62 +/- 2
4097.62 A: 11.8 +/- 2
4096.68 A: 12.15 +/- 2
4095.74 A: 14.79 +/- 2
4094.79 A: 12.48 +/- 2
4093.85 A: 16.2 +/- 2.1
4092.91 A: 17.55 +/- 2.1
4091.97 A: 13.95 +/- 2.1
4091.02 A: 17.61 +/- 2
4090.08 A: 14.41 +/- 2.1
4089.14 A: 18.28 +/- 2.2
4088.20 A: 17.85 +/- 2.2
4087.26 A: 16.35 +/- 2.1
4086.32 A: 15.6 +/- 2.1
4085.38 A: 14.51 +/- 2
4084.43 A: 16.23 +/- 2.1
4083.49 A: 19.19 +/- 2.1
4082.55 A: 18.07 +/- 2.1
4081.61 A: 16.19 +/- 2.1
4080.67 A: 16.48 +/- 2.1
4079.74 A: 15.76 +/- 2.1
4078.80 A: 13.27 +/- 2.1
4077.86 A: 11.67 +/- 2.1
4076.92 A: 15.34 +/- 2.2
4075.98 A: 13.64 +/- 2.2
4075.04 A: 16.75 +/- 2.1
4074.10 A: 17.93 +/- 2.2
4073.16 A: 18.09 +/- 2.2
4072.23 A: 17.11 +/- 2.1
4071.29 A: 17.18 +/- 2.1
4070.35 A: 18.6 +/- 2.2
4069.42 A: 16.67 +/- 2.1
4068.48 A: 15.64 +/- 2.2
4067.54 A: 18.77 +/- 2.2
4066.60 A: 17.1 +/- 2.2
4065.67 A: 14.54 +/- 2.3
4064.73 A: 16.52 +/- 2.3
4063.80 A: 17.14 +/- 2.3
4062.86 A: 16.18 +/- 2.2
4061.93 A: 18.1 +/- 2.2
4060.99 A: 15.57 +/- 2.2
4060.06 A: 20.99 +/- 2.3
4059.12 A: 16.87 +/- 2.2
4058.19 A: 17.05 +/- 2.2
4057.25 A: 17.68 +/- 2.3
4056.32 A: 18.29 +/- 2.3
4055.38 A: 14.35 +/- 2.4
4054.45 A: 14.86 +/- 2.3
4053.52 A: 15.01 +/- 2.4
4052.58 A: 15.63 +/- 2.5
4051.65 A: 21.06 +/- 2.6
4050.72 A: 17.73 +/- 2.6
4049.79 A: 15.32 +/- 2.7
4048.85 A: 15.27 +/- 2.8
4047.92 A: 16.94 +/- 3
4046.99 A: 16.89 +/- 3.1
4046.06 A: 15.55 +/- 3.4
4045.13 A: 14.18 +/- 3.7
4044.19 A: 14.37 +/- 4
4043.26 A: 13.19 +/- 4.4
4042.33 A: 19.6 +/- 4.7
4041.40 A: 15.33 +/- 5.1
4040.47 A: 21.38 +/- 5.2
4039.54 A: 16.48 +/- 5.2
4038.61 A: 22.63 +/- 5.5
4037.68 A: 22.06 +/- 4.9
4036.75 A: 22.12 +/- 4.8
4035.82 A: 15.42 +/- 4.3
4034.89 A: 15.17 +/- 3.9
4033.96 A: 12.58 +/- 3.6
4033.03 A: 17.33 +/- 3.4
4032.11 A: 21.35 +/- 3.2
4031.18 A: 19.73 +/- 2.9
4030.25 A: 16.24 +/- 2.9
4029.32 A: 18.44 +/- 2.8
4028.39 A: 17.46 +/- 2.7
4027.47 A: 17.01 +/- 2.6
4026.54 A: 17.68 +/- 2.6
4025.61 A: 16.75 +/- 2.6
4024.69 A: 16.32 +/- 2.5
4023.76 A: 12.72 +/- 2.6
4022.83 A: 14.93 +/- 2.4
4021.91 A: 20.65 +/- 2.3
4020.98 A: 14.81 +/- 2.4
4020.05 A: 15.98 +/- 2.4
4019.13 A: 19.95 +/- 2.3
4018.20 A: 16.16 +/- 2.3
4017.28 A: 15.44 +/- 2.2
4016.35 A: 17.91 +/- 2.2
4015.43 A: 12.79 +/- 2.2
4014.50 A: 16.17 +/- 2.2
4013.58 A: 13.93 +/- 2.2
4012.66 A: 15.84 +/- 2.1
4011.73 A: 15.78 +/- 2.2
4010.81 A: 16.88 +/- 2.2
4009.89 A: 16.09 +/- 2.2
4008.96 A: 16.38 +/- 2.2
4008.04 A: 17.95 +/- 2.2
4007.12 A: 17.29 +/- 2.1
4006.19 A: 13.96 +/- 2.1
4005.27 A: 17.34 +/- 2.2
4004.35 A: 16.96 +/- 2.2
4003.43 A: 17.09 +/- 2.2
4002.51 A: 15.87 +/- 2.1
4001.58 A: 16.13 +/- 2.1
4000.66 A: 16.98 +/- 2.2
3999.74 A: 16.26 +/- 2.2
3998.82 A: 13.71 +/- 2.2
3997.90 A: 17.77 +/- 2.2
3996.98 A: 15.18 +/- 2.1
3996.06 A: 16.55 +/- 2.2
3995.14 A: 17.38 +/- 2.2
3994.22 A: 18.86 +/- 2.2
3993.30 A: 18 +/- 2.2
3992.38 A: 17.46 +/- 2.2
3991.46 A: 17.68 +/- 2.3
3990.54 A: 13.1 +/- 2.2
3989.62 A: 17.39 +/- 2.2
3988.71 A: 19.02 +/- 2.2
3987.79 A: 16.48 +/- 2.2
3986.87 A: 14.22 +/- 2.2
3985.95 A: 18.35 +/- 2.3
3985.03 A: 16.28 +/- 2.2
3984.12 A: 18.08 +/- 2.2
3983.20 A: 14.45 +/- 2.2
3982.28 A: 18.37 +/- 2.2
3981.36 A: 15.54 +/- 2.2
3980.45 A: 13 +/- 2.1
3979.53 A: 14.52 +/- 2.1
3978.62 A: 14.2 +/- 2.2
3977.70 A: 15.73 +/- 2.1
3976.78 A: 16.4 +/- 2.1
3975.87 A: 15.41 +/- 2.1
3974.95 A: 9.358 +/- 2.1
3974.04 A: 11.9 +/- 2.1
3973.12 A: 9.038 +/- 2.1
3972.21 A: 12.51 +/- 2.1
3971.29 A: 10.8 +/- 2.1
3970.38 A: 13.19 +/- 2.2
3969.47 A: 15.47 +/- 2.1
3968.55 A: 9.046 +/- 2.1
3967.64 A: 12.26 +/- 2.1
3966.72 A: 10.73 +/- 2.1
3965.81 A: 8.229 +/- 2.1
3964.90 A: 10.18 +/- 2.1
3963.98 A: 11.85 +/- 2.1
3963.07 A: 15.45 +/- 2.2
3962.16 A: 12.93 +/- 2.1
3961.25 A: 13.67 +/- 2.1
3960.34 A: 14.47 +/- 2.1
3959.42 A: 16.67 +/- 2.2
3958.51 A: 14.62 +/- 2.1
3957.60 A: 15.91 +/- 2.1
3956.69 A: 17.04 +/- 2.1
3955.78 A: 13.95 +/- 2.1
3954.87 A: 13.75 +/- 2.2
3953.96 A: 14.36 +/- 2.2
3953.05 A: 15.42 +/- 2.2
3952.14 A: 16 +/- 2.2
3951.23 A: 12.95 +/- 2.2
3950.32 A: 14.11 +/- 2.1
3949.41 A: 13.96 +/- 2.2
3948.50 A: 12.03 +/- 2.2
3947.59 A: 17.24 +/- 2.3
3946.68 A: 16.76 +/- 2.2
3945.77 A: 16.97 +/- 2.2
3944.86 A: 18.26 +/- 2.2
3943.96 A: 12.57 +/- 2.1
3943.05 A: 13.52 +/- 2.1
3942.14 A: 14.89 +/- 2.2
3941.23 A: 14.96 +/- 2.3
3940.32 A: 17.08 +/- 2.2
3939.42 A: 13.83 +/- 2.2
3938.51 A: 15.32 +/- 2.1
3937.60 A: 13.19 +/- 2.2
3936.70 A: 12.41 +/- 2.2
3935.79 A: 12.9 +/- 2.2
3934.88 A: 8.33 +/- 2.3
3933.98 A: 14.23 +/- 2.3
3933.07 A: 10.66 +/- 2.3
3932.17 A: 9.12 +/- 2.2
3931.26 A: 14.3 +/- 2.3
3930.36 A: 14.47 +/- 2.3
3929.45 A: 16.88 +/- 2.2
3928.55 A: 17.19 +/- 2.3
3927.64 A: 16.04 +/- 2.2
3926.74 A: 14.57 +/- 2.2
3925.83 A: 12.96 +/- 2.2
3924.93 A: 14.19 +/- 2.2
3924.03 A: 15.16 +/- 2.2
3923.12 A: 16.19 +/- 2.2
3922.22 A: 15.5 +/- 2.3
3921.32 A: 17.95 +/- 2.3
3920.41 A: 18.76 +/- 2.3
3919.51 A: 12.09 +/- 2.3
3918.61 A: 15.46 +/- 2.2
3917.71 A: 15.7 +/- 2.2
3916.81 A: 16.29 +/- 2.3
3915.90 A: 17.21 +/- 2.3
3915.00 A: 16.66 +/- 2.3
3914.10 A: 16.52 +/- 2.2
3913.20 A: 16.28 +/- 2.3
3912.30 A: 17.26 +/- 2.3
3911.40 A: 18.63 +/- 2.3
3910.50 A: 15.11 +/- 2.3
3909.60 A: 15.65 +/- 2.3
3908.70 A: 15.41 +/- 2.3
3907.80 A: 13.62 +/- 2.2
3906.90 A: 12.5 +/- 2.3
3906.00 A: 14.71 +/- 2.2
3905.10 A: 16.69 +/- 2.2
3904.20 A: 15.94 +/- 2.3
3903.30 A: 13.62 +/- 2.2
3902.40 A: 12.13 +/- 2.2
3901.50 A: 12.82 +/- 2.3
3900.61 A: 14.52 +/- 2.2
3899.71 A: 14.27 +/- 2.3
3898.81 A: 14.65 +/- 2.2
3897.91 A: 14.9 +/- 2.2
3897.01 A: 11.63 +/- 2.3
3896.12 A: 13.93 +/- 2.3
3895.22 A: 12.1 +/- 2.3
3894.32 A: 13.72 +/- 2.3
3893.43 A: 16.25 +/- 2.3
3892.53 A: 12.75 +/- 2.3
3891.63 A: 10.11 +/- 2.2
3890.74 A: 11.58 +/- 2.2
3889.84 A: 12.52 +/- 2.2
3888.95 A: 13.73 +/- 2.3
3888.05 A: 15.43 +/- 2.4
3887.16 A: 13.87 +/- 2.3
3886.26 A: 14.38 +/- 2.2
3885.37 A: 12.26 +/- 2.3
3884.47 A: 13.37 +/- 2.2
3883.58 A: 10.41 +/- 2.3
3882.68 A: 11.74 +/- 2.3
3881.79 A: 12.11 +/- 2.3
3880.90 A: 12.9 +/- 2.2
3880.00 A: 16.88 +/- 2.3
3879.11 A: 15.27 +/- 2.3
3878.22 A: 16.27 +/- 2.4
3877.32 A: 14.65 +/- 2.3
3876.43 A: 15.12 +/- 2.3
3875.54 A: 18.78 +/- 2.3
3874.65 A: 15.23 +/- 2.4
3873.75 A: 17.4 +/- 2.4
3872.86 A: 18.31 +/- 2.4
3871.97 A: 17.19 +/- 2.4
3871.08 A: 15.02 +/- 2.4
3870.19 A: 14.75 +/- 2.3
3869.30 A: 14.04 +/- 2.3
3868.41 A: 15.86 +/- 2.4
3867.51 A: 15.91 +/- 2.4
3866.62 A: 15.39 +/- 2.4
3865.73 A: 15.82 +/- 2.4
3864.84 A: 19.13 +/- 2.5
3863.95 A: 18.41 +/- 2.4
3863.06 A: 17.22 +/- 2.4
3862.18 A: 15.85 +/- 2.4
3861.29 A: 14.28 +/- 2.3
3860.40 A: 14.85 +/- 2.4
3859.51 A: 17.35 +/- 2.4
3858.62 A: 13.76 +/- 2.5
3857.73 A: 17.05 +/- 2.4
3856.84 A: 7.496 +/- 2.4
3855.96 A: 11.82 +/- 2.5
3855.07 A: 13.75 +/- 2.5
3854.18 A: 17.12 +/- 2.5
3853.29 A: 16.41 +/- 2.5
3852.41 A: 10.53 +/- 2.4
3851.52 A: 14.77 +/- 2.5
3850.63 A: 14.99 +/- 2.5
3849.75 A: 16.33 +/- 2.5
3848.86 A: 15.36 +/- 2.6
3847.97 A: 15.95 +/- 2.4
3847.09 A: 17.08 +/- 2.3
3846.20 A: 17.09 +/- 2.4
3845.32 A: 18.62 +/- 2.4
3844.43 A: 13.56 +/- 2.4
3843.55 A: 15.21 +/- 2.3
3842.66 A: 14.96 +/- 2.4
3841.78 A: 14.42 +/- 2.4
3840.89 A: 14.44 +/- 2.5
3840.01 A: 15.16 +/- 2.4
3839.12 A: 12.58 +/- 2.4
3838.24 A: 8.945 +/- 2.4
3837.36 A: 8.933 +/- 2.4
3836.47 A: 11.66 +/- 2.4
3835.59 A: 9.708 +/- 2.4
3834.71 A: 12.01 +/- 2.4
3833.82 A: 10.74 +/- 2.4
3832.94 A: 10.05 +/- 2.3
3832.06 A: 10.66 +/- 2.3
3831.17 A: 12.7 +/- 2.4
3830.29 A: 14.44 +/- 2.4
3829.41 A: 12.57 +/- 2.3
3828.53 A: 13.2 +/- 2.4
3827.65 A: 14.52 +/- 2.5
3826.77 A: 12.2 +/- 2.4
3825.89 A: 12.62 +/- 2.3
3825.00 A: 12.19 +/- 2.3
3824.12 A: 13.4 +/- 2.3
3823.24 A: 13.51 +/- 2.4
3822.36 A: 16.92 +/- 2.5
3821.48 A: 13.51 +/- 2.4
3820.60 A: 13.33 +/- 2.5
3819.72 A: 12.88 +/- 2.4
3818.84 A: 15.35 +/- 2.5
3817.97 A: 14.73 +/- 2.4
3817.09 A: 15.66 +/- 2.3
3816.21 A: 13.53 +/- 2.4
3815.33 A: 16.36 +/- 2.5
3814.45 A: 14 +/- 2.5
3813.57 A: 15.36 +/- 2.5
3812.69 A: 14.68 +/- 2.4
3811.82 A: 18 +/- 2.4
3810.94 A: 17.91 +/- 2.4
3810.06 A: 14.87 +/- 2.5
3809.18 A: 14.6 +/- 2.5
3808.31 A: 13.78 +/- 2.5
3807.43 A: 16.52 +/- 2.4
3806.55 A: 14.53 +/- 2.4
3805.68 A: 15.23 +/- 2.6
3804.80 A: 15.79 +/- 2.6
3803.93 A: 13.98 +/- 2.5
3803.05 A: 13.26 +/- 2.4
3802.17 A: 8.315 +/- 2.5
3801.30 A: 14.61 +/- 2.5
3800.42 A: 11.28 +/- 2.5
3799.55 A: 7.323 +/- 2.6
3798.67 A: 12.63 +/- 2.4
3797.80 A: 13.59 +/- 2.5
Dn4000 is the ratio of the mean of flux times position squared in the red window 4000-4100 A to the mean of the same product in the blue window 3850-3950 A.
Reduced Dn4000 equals 1.21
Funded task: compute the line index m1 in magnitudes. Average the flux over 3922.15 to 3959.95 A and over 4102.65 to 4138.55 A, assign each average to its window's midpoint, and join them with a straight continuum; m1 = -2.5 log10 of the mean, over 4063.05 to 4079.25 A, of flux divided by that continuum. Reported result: -0.11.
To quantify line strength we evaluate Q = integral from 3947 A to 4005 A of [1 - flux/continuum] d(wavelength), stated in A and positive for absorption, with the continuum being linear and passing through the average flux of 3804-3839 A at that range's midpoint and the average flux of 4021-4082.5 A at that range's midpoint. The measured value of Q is 3.6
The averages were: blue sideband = 13.6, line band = 14.8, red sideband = 16.8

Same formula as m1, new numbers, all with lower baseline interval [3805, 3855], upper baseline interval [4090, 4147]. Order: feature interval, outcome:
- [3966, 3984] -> 0.11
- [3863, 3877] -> -0.15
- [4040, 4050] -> -0.09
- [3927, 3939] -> 0.08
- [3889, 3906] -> 0.06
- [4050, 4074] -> -0.14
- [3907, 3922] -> -0.12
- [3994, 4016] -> -0.10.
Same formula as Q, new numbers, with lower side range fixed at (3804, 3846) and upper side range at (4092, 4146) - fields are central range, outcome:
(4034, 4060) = -3.88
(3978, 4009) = -3.84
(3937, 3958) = -0.79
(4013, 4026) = -1.17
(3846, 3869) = -2.20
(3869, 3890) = -0.87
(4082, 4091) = -1.05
